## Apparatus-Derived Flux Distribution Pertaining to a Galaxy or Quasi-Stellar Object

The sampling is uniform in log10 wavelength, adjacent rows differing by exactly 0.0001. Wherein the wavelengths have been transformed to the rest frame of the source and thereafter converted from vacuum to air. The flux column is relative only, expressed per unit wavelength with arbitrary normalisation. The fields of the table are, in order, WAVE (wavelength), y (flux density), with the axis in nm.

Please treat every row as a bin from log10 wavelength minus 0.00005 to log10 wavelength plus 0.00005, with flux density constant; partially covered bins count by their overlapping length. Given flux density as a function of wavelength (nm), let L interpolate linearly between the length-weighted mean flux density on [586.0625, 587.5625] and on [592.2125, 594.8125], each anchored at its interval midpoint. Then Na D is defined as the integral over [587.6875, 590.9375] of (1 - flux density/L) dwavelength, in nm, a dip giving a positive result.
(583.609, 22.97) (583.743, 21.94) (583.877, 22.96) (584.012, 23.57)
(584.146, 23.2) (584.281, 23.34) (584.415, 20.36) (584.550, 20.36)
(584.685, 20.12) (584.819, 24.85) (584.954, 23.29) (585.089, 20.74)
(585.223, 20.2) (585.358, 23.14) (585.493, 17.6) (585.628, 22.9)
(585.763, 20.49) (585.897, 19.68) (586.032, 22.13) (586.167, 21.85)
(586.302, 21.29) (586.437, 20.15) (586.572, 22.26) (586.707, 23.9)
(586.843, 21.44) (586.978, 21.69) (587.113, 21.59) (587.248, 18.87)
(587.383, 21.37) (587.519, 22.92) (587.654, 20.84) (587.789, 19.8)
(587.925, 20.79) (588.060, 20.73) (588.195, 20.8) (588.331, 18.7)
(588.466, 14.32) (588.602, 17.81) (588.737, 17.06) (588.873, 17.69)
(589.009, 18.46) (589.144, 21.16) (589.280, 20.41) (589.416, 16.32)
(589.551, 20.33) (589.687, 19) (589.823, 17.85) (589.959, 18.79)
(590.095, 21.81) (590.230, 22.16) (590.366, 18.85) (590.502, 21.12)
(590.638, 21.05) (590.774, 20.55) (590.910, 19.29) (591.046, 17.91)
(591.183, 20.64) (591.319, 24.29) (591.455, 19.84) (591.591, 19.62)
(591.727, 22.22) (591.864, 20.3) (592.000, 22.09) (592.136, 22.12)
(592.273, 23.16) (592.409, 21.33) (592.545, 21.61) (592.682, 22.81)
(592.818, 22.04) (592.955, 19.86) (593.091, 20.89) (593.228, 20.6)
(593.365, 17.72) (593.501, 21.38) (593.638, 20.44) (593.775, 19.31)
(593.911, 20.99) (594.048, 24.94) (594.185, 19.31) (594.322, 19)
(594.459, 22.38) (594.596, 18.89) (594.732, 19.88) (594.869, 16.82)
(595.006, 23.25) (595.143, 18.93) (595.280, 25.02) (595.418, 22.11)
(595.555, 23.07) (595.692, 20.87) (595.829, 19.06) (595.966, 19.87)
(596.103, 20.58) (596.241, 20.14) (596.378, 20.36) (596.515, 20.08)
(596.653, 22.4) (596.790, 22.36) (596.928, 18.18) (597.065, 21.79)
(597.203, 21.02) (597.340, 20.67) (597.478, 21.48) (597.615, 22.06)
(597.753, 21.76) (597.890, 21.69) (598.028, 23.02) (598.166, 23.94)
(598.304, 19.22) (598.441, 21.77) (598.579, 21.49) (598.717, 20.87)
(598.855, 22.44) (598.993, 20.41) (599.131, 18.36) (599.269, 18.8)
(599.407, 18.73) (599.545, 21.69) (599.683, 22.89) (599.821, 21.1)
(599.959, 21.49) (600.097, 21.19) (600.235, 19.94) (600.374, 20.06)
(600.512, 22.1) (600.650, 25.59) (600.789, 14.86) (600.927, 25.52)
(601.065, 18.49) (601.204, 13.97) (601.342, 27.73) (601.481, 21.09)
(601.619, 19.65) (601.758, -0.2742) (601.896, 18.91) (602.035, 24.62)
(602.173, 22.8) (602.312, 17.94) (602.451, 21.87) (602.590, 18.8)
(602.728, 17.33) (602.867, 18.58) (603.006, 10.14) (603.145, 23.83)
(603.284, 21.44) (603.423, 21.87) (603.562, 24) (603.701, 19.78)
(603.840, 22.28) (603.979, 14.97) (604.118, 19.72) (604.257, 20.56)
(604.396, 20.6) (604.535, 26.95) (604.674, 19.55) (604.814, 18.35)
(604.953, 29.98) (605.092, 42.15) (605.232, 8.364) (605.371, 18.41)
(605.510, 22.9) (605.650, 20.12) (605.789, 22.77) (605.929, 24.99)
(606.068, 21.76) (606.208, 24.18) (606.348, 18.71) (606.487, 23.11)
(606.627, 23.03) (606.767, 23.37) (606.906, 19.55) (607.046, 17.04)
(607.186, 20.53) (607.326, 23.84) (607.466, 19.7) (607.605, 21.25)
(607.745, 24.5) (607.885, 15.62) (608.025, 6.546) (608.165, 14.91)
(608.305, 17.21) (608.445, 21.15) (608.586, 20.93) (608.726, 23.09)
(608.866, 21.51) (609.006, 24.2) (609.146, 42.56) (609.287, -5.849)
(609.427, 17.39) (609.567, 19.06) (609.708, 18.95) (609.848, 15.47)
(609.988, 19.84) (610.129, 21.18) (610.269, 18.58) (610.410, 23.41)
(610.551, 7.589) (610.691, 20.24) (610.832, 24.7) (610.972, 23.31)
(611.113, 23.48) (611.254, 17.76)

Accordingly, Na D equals 0.291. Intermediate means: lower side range 21.6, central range 19.4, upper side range 20.9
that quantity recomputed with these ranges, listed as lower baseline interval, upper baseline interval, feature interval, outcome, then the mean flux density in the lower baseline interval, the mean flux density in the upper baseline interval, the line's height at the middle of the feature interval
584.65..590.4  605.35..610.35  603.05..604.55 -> -0.069 nm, 20.4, 20.1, 20.1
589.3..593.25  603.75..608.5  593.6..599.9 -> -0.072 nm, 20.6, 20.8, 20.7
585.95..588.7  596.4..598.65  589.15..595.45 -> 0.111 nm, 20.6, 21.4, 21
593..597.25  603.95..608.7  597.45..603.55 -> 0.146 nm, 20.7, 20.9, 20.8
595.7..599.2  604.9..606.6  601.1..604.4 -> 0.457 nm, 21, 23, 22.3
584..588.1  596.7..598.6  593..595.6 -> 0.086 nm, 21.4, 21.5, 21.5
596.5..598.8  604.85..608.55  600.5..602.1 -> 0.151 nm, 21.4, 21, 21.2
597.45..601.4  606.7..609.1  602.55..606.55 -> -0.173 nm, 21.1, 19.9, 20.4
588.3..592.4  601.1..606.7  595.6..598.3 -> -0.111 nm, 19.9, 20.7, 20.3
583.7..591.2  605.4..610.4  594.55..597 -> -0.035 nm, 20.6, 20.1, 20.4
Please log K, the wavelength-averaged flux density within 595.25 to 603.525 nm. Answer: 20.5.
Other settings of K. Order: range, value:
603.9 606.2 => 22.1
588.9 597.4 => 20.6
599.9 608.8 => 20.4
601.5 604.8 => 19.4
